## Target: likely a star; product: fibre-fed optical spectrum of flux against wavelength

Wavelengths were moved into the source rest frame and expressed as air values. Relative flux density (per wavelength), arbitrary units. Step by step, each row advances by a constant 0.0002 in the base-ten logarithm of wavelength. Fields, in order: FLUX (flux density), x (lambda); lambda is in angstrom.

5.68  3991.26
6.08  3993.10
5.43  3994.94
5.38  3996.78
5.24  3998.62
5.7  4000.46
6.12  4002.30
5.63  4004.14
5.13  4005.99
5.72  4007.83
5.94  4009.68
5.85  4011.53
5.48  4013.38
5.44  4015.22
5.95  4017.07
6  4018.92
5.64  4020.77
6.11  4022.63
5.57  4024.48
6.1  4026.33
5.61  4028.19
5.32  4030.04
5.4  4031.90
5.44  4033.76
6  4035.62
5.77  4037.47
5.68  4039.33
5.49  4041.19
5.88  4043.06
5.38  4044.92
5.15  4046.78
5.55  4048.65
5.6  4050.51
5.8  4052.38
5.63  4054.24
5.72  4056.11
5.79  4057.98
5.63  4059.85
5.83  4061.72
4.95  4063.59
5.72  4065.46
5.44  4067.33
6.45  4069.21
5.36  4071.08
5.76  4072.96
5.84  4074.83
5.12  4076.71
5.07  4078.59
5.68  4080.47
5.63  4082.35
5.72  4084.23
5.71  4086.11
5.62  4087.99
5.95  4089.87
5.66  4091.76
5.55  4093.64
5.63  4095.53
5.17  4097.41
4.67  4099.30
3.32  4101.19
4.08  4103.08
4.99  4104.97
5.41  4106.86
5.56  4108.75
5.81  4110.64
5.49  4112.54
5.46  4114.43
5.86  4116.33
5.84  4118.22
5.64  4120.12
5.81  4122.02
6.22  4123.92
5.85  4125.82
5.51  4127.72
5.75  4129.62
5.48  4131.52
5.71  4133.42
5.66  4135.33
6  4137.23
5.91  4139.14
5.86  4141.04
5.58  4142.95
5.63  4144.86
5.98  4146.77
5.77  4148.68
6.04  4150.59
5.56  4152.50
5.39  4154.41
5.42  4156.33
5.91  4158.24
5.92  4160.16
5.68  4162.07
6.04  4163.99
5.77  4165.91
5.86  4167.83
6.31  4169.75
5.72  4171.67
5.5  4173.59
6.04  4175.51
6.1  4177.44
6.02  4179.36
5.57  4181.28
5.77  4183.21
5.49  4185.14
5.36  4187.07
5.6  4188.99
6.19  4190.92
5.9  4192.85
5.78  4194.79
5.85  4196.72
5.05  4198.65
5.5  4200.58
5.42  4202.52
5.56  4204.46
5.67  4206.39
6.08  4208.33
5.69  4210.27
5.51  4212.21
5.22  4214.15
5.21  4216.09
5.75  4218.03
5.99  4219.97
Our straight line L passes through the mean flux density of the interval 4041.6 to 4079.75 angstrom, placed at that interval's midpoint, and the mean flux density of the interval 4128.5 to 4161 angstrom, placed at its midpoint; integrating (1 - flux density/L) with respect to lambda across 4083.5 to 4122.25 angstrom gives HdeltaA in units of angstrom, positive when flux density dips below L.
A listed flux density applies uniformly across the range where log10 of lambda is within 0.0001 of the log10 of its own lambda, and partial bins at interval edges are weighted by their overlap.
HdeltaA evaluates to 2.0 angstrom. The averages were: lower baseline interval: 5.58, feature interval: 5.37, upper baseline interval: 5.74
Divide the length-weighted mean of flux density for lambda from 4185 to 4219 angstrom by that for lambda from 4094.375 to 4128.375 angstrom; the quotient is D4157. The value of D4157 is 1.0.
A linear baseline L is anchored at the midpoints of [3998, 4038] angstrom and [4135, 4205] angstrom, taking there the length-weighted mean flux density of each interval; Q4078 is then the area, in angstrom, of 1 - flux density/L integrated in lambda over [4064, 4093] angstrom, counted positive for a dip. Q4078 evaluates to 0.4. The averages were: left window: 5.69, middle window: 5.64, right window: 5.75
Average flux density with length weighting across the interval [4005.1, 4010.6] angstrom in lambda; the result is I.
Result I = 5.6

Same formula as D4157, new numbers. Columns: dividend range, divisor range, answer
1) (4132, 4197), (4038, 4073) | 1.03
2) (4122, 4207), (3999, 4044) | 1.01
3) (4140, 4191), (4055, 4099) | 1.03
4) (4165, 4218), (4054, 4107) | 1.05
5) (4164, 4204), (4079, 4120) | 1.07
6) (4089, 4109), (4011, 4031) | 0.88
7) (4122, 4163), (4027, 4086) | 1.03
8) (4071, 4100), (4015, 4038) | 0.96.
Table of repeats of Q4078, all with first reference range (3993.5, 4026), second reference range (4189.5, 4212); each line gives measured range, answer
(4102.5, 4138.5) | 0.5 angstrom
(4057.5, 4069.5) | 0.1 angstrom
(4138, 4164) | -0.3 angstrom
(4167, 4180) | -0.6 angstrom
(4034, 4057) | 0.2 angstrom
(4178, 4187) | 0.0 angstrom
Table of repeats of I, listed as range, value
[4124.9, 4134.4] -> 5.66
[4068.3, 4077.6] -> 5.71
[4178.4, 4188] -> 5.64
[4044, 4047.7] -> 5.27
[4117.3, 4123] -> 5.76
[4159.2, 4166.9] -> 5.85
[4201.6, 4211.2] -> 5.68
